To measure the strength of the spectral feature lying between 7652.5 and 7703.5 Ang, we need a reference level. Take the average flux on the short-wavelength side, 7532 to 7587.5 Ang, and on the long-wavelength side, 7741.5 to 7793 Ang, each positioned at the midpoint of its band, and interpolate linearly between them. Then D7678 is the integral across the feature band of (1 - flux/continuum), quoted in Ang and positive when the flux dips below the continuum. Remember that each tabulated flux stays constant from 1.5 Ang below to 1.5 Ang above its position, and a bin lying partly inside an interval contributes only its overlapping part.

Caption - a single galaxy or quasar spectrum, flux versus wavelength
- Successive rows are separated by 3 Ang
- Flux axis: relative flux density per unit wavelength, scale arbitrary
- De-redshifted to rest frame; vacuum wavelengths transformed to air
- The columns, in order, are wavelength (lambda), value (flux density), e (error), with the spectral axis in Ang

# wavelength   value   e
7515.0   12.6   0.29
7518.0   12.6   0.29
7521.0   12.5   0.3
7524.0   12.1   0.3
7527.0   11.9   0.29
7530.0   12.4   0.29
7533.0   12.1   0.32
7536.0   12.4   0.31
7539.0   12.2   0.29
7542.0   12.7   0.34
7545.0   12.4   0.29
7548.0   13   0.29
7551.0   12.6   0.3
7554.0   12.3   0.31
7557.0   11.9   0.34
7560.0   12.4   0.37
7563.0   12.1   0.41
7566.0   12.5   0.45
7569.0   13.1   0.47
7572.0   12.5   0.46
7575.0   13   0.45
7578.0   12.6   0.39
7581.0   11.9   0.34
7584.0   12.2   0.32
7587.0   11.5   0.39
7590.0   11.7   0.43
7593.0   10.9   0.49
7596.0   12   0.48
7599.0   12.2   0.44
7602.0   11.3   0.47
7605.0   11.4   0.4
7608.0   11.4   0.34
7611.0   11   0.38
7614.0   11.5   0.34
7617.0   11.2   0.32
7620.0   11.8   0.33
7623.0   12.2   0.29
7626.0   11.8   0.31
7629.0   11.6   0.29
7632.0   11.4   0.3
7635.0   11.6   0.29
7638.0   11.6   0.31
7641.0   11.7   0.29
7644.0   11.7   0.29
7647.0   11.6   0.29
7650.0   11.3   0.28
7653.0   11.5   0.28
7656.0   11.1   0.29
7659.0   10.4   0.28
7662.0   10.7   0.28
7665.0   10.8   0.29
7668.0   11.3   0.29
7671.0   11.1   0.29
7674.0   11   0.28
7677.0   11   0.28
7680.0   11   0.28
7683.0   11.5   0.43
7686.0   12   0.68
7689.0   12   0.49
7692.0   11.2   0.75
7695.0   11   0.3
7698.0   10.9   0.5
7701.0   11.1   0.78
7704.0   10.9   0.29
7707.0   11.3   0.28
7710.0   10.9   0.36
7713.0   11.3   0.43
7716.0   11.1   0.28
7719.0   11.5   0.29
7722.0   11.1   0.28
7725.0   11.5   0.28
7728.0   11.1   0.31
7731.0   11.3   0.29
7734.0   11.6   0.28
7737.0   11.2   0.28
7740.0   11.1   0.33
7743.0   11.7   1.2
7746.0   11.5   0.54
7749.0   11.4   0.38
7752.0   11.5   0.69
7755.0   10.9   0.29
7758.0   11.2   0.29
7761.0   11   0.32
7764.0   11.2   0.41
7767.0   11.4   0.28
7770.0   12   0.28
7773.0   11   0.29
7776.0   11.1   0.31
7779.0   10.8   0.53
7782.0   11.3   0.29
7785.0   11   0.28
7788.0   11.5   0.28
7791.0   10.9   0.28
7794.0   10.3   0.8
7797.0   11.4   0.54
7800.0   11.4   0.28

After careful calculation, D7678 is 2.63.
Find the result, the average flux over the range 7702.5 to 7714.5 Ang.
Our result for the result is 11.1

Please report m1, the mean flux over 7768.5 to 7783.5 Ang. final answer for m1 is 11.2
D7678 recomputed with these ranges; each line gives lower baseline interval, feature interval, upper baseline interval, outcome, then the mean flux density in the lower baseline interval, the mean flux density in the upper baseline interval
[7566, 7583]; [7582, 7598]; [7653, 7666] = 0.8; 12.6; 10.8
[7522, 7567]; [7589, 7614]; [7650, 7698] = 0.7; 12.3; 11.2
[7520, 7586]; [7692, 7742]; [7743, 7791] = 1.4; 12.4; 11.3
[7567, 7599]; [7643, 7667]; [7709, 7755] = 1.3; 12.1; 11.3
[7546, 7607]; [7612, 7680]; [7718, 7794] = 2.6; 12.2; 11.3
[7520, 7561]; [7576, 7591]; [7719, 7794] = 0.1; 12.3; 11.2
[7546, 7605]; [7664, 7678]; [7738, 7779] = 0.8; 12.2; 11.3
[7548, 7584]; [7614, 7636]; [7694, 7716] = 0.4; 12.5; 11.1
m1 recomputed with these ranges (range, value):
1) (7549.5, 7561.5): 12.3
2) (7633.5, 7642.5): 11.6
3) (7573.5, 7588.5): 12.2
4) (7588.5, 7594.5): 11.3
